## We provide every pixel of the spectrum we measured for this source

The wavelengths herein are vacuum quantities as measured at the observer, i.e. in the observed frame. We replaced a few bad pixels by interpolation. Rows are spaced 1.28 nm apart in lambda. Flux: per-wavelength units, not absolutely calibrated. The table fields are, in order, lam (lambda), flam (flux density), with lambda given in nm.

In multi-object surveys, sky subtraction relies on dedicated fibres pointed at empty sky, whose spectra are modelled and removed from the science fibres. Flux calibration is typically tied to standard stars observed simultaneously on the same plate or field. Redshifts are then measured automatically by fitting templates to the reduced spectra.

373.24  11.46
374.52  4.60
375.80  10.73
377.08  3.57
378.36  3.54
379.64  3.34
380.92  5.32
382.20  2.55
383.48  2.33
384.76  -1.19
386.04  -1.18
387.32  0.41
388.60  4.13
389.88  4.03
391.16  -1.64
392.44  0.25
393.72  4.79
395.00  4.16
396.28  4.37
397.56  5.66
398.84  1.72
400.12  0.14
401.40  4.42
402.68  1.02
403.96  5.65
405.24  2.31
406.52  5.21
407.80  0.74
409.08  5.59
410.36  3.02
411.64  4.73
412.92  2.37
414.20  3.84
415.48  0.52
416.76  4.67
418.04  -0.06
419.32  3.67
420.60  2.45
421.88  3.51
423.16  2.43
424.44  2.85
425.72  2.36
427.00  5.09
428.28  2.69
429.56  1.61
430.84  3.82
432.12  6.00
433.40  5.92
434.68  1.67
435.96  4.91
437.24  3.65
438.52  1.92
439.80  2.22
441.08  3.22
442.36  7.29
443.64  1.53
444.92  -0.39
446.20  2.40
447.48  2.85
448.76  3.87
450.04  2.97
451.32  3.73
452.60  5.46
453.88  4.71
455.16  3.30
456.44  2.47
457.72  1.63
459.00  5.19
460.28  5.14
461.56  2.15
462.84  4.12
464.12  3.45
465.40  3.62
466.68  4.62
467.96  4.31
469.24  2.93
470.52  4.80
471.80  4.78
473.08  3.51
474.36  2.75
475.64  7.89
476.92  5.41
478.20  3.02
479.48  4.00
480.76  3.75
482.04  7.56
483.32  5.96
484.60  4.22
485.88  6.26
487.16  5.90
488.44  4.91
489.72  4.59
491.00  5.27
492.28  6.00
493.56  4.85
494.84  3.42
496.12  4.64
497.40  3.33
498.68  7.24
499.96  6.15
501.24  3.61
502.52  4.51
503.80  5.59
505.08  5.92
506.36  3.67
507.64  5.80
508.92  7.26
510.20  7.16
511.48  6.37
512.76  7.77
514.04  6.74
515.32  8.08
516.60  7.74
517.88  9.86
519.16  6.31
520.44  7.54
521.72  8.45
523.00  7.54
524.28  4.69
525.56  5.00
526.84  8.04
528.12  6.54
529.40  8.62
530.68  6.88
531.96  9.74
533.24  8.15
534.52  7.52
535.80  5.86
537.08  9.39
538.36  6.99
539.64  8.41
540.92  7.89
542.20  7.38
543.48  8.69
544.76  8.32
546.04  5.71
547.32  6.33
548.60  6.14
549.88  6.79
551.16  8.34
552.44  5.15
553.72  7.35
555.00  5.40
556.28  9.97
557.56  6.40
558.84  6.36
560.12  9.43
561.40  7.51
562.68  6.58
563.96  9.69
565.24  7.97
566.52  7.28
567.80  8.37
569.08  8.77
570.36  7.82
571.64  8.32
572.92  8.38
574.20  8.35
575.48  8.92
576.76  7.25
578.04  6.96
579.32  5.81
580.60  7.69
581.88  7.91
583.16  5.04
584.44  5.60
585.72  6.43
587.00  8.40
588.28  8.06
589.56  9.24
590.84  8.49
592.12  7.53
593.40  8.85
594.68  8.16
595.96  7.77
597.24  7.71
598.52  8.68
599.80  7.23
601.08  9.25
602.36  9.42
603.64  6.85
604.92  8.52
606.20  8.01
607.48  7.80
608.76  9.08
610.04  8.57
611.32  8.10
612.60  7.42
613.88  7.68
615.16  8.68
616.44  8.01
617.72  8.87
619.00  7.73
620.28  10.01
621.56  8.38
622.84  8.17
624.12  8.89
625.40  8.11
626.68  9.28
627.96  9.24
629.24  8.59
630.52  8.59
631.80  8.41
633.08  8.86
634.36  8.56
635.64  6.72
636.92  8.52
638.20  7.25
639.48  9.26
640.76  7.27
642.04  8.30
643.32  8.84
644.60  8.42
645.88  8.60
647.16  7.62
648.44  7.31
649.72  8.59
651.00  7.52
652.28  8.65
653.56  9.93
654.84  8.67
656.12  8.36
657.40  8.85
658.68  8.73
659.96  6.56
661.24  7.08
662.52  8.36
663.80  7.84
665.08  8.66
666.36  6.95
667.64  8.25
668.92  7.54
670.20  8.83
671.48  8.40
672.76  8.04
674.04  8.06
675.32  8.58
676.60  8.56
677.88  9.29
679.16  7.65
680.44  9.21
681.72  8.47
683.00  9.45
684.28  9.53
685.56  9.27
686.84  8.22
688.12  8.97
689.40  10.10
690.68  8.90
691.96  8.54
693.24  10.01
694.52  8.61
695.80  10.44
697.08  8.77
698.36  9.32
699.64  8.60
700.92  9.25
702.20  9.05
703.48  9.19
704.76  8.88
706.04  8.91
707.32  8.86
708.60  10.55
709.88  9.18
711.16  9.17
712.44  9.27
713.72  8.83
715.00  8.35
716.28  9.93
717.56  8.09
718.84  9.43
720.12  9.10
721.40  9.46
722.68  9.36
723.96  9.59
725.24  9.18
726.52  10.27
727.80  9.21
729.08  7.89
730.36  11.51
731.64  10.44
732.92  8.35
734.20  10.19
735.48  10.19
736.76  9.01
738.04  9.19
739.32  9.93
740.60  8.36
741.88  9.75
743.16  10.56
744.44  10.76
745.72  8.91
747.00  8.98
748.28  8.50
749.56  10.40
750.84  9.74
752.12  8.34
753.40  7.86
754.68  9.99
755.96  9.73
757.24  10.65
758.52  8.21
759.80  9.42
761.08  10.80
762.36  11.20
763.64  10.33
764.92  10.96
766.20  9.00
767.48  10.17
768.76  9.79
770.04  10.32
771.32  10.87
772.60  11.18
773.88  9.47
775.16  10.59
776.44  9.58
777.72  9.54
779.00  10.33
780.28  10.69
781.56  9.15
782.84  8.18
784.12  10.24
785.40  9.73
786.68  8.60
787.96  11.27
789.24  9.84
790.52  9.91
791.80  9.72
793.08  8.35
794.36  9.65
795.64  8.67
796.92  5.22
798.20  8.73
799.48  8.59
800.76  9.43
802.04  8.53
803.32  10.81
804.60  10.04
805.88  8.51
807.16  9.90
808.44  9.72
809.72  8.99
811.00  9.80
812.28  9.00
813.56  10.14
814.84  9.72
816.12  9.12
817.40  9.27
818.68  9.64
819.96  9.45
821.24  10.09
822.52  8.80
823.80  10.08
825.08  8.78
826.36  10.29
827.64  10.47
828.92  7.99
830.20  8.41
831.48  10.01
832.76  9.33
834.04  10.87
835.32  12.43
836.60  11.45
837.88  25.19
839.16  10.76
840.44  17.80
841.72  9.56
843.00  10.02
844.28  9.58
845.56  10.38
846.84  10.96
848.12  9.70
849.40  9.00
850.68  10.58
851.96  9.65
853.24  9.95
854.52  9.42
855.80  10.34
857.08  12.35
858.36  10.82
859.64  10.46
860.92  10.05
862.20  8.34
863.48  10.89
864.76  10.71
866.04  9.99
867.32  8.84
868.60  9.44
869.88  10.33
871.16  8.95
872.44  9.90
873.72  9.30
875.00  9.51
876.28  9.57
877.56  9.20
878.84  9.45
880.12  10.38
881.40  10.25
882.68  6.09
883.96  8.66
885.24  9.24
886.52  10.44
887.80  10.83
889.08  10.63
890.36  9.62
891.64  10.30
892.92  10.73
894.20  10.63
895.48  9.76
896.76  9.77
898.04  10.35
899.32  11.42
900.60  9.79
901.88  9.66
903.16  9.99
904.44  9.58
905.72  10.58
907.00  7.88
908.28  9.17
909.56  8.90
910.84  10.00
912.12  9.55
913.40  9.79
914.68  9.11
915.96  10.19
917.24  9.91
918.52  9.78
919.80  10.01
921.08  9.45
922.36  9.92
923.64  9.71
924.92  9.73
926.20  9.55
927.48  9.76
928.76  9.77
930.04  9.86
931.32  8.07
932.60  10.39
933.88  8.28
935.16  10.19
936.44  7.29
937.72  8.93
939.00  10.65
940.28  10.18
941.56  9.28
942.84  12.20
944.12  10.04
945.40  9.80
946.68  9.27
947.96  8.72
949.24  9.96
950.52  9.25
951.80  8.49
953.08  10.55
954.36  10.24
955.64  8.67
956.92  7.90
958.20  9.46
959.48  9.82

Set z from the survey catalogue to 0.28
